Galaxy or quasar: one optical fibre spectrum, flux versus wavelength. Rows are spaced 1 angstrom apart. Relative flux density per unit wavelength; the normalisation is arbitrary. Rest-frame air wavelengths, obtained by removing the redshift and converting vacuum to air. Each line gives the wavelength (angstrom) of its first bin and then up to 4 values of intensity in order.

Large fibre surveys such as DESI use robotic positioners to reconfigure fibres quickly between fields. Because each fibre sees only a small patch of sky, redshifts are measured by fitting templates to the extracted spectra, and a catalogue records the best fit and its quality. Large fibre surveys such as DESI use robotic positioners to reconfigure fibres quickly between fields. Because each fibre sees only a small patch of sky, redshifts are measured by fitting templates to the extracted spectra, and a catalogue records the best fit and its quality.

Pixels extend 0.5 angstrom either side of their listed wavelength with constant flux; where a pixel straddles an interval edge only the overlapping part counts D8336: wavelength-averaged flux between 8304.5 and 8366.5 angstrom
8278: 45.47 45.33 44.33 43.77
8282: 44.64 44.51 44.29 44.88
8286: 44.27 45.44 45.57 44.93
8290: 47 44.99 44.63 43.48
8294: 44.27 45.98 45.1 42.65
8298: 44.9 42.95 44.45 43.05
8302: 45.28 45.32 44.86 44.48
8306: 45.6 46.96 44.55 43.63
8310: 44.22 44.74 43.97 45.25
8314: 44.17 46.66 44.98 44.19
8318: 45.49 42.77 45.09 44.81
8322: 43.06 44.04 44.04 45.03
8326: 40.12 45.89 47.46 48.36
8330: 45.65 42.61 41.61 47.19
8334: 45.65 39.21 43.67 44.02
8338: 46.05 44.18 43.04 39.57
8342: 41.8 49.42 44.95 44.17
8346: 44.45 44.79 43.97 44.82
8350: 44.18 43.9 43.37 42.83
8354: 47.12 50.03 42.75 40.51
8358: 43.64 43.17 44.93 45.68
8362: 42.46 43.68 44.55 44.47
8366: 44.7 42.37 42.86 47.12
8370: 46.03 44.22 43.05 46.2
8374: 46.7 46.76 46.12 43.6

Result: 44.4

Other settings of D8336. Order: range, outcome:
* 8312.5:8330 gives 44.8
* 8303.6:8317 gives 44.9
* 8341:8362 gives 44.4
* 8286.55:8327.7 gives 44.6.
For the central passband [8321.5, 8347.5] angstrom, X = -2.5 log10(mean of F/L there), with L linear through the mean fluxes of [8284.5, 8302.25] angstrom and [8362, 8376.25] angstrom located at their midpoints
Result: 0.01 mag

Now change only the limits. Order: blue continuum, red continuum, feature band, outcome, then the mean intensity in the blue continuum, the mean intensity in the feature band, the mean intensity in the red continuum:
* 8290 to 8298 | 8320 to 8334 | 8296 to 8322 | 0.002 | 44.6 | 44.6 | 44.7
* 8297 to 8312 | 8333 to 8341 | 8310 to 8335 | -0.013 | 44.6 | 44.6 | 43.6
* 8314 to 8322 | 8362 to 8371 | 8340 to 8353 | 0.011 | 44.7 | 44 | 44.3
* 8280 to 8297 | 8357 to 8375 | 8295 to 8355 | 0.003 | 44.8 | 44.5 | 44.4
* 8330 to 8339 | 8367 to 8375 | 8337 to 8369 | 0.007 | 43.9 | 44.2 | 45.1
